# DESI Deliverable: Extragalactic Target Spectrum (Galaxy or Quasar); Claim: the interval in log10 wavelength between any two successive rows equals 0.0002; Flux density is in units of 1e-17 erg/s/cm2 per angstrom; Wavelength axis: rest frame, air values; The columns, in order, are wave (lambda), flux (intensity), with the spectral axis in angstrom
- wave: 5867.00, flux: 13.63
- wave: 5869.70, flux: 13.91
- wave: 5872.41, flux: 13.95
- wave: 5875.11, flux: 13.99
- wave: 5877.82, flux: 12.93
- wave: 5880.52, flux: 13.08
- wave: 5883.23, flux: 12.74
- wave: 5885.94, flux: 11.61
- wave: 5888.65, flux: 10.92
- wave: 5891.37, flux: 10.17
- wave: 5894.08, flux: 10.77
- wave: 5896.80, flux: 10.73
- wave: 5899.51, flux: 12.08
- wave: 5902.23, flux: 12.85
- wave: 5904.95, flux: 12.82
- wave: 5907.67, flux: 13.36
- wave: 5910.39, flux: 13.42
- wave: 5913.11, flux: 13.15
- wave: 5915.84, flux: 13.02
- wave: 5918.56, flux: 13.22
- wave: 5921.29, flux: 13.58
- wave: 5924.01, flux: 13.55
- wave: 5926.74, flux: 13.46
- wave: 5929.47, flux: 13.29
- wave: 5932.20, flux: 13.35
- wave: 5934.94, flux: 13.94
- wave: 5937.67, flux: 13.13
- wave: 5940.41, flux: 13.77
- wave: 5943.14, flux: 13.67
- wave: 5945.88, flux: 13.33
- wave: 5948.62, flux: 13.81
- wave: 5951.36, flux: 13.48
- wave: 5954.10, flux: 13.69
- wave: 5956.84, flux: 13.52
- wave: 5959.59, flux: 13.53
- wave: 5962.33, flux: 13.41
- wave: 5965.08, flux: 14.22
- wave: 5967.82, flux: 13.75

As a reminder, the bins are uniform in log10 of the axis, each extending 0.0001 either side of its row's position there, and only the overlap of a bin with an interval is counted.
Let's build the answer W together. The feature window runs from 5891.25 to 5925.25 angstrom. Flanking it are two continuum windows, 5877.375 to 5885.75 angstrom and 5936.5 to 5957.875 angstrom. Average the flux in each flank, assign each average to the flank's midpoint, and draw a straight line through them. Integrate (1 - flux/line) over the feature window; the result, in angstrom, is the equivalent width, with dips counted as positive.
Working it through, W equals 1.2 angstrom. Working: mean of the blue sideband 12.7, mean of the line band 12.6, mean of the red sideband 13.6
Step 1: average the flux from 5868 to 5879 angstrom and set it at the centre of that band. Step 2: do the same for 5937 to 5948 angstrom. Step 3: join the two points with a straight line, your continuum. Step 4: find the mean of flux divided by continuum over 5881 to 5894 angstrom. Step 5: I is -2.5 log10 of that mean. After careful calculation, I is 0.195 mag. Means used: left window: 13.7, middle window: 11.4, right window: 13.5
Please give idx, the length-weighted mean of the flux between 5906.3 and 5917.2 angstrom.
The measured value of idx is 13.2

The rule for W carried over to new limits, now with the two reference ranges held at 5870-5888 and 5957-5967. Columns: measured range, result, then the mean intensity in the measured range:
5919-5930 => -0.06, 13.5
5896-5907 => 0.78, 12.3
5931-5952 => -0.05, 13.6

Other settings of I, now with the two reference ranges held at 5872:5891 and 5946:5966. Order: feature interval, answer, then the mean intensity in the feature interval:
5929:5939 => -0.01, 13.4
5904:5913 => -0.02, 13.2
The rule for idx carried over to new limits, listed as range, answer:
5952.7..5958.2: 13.6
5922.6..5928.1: 13.5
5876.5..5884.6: 12.9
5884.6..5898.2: 10.8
